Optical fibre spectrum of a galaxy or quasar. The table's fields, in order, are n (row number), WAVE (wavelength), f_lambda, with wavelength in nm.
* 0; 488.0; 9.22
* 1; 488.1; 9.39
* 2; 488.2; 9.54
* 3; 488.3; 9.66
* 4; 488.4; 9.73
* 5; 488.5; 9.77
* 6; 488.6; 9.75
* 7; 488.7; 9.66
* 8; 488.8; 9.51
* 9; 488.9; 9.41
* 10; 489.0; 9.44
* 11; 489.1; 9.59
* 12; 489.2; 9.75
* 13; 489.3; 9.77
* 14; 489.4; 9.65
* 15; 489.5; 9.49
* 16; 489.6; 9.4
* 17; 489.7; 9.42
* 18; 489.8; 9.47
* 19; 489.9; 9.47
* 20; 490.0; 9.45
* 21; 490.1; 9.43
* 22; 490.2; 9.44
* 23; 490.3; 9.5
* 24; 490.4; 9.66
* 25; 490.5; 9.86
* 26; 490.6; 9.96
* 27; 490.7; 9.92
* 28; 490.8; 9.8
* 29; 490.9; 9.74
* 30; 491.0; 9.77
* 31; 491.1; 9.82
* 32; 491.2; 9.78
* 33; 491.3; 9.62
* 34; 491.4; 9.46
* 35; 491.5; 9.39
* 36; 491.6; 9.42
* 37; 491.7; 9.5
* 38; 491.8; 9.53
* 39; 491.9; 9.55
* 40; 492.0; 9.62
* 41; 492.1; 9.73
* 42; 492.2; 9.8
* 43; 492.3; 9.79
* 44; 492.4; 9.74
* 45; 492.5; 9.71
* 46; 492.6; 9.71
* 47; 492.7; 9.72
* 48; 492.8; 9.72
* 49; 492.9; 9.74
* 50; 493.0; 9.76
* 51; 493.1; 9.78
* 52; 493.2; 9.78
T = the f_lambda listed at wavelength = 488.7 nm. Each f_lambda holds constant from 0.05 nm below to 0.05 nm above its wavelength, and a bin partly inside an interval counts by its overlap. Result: 9.66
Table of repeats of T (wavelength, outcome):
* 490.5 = 9.86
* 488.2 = 9.54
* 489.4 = 9.65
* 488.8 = 9.51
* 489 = 9.44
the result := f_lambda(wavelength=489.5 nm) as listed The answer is 9.49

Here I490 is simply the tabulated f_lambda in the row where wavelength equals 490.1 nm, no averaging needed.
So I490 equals 9.43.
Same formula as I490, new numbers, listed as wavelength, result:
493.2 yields 9.78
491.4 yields 9.46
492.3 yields 9.79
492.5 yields 9.71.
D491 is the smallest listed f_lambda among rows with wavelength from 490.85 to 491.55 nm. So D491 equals 9.39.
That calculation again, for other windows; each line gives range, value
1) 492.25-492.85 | 9.71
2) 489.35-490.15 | 9.4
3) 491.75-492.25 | 9.53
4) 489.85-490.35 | 9.43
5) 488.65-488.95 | 9.41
